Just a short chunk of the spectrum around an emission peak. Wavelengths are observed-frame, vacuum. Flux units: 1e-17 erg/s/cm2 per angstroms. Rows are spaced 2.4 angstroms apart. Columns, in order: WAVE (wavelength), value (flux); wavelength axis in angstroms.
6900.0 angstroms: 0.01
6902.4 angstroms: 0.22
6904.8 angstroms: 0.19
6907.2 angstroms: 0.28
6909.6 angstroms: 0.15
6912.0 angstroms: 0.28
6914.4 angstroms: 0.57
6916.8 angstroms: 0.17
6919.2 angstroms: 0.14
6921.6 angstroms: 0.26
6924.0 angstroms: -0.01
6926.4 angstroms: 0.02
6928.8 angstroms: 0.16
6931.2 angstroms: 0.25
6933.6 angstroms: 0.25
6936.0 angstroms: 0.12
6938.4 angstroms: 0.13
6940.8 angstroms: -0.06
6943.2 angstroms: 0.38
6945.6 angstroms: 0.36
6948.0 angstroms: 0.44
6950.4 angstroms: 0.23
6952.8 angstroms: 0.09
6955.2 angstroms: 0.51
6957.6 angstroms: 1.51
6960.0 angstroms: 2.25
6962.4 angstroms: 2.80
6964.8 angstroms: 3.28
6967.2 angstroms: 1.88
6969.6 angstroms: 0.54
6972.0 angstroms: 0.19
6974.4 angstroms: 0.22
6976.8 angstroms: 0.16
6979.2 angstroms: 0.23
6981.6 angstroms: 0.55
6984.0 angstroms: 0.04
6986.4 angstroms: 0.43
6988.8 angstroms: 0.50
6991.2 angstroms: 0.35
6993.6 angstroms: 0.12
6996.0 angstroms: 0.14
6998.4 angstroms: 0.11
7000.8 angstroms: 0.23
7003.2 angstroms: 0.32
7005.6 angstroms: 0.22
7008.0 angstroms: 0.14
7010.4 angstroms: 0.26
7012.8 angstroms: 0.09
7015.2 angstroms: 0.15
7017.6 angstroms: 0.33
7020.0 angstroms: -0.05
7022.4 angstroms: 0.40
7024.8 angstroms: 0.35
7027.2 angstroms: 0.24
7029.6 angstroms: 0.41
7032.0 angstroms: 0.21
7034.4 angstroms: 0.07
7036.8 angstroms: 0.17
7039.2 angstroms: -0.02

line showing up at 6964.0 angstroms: [O II] 3727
